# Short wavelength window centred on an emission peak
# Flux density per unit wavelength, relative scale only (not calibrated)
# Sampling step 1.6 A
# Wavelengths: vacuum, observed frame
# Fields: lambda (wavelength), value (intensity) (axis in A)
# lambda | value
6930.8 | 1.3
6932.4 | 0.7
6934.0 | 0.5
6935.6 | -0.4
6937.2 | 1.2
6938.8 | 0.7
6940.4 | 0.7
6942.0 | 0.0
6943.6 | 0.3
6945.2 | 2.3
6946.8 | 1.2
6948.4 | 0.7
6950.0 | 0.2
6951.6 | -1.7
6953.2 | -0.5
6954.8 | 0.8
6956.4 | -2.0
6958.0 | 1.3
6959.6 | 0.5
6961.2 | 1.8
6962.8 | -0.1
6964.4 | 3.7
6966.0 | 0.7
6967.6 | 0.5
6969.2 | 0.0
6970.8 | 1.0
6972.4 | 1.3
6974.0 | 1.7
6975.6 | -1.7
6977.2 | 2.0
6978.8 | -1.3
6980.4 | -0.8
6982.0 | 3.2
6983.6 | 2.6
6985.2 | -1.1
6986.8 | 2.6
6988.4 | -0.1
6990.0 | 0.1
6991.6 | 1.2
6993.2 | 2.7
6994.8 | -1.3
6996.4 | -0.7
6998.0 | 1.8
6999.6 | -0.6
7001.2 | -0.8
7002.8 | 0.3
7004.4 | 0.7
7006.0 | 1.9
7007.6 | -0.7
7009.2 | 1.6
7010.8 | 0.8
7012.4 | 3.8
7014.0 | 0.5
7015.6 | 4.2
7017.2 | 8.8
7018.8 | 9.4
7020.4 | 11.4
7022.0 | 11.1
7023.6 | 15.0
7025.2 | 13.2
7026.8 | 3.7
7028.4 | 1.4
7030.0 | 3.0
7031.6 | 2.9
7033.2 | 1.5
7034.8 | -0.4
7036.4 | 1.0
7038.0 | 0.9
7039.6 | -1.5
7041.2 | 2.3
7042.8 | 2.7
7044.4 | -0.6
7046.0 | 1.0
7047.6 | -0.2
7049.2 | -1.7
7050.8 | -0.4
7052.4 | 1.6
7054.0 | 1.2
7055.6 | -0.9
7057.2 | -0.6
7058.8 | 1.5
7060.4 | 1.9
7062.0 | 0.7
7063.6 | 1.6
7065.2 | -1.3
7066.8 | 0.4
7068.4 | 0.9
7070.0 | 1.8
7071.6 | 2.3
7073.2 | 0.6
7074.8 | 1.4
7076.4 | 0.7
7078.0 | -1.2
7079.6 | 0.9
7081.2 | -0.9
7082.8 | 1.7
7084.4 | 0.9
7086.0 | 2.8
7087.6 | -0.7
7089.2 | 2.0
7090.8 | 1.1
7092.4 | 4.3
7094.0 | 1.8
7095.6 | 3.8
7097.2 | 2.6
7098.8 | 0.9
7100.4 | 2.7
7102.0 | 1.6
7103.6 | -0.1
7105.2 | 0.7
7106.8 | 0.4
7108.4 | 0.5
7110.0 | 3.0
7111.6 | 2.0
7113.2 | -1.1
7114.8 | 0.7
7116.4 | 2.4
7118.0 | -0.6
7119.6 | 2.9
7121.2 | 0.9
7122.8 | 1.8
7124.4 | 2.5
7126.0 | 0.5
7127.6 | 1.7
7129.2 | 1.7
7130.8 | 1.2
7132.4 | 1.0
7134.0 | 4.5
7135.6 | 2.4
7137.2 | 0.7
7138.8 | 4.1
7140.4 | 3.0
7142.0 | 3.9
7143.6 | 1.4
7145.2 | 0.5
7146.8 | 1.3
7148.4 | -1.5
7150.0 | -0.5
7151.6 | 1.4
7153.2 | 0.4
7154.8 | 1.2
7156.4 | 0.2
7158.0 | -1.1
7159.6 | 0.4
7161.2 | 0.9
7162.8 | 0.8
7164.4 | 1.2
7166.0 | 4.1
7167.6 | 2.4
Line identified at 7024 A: [O II]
